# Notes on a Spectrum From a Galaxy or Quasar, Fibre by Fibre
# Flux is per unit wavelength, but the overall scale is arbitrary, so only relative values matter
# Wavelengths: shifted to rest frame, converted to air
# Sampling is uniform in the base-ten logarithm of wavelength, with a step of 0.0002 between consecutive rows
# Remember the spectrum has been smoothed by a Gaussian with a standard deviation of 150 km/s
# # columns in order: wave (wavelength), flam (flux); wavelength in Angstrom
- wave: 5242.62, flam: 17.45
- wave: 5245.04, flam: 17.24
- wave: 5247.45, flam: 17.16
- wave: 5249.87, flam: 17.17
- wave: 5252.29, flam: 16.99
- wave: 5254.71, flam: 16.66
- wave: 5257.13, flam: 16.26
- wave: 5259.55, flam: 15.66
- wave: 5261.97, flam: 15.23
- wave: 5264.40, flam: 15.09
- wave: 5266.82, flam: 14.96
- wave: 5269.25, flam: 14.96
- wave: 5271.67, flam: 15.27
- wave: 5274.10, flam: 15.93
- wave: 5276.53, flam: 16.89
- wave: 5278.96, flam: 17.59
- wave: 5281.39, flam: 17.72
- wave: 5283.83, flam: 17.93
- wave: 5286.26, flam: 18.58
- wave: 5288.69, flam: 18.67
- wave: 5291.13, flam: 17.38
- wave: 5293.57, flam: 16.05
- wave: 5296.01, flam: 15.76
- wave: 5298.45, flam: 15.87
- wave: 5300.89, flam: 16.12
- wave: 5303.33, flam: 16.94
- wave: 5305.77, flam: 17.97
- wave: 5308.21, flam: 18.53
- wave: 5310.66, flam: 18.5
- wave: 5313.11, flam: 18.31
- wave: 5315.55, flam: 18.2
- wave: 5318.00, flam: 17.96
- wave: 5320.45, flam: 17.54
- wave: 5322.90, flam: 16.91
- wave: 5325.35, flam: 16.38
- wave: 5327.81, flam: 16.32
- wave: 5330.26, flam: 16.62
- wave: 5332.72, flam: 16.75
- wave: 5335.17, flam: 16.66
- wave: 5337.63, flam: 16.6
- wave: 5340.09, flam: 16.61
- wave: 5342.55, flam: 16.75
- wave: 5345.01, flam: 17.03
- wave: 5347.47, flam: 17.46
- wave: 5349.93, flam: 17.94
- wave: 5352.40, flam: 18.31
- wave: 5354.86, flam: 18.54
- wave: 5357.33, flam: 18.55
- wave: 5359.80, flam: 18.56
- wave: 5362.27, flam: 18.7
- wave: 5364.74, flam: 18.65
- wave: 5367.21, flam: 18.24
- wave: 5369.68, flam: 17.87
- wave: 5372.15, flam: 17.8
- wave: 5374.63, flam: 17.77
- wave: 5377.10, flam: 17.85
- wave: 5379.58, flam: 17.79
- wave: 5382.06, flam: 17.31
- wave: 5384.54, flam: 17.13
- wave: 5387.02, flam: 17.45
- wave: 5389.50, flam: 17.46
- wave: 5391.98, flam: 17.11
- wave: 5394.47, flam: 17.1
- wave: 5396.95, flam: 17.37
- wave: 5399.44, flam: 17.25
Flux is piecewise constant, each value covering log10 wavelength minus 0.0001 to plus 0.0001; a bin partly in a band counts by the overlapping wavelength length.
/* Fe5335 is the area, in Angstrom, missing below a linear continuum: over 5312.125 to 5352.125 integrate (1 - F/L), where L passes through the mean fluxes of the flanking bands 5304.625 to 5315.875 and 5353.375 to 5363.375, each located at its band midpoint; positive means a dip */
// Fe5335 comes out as 2.8 Angstrom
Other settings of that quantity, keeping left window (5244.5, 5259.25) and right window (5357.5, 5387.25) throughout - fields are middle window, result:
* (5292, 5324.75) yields 0.18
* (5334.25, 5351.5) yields 0.63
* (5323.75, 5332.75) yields 0.53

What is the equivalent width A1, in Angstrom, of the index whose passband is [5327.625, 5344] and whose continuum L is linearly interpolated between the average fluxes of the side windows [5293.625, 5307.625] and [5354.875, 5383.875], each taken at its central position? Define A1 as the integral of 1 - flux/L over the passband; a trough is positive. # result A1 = 0.7 Angstrom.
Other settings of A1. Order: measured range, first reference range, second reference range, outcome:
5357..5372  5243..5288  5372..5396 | -0.92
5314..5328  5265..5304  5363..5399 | -0.24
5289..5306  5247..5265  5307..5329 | 0.55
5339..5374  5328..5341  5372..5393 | -1.85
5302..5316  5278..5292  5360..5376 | 0.00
